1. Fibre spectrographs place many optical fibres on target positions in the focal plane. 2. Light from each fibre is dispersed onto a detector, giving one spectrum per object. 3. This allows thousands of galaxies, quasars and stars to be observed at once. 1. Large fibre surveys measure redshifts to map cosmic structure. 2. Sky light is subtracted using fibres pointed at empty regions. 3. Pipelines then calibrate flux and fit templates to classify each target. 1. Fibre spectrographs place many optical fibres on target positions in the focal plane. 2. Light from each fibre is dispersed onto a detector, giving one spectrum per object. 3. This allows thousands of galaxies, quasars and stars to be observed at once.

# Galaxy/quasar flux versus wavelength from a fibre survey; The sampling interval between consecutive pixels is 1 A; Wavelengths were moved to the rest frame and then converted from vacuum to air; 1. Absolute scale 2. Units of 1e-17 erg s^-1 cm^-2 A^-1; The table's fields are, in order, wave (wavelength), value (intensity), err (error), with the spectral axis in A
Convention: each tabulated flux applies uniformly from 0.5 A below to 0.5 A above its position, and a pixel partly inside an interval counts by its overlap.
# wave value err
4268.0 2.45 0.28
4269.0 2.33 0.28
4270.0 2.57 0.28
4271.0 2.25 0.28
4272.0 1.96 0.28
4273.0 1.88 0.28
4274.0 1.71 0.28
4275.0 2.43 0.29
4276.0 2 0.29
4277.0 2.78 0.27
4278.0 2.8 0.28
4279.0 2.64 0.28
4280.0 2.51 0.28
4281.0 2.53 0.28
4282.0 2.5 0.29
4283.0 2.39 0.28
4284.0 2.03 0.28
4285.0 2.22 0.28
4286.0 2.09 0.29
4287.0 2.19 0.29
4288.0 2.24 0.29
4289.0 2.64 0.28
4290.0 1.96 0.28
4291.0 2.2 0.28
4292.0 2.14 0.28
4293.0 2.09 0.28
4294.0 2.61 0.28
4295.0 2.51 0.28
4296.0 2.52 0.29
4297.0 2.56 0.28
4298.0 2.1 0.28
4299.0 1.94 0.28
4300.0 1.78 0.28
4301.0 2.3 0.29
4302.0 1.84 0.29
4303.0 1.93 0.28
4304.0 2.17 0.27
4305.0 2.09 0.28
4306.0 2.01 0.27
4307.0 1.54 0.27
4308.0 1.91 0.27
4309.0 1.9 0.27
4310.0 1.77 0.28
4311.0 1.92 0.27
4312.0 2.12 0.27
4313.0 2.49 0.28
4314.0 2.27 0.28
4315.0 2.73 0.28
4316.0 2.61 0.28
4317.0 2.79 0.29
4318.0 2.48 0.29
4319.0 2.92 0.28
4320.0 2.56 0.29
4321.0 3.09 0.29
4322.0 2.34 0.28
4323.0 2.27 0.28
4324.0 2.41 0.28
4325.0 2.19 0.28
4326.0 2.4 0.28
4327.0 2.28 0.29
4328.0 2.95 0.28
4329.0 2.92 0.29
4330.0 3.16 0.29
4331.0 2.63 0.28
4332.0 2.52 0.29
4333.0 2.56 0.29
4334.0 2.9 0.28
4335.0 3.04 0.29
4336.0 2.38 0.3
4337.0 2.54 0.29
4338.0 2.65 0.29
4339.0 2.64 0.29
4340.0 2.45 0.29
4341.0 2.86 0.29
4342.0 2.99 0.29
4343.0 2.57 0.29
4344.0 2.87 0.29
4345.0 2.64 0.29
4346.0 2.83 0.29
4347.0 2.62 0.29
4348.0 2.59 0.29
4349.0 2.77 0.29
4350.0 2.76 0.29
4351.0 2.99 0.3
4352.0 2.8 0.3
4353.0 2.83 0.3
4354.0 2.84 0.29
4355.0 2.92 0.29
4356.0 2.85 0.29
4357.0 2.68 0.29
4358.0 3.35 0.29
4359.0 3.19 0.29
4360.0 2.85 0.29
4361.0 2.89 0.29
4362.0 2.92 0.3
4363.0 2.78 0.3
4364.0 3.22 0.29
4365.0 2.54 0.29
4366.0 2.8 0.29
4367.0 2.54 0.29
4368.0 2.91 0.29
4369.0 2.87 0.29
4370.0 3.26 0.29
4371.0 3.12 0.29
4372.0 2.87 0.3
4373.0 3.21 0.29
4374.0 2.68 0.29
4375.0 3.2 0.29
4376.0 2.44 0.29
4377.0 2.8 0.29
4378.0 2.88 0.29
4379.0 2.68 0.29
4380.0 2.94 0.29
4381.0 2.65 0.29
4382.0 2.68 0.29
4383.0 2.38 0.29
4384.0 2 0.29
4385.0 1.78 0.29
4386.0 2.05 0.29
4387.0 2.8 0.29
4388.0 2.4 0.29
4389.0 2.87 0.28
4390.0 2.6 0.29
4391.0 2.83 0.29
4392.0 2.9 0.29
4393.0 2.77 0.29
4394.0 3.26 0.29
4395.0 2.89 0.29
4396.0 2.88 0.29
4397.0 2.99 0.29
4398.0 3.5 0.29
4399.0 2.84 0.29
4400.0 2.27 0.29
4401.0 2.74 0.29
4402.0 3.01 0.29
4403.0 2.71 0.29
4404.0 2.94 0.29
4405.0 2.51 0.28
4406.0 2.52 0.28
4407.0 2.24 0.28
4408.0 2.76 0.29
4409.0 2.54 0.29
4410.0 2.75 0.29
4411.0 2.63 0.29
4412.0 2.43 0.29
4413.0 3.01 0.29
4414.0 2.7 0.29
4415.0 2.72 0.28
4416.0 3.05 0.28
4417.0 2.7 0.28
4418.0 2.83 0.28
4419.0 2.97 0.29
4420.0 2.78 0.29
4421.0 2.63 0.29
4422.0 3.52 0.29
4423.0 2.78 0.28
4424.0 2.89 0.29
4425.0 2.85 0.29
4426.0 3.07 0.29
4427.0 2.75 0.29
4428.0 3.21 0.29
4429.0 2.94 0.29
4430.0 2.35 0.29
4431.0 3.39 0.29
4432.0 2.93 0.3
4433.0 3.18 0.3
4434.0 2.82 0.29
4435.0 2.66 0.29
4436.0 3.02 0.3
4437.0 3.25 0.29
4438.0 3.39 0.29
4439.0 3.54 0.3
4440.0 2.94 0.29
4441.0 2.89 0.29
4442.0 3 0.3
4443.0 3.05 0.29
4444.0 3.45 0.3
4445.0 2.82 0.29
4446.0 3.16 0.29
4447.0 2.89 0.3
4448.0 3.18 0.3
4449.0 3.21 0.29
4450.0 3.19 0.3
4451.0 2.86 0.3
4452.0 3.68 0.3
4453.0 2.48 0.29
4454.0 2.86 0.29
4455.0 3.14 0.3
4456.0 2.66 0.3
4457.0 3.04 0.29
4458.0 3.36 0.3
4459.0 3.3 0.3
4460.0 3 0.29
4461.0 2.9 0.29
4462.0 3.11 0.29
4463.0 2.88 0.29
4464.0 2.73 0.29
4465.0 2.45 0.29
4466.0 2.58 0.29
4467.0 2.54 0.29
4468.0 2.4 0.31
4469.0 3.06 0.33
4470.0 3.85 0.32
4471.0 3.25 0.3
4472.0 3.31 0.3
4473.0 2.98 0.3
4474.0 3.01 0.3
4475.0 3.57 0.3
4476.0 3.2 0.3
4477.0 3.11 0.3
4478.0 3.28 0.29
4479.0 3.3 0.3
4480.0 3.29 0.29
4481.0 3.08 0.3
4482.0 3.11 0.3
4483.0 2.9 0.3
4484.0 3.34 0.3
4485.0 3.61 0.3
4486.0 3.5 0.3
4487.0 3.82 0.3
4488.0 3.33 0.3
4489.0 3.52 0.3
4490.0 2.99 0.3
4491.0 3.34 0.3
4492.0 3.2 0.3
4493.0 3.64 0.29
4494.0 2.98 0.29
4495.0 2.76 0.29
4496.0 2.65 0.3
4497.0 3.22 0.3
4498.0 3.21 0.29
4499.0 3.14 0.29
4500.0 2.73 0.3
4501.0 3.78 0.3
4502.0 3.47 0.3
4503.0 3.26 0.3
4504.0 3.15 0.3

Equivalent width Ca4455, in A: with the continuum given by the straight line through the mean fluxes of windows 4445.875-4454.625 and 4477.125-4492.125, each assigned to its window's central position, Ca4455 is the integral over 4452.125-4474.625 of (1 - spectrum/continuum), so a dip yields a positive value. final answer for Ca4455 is 1.3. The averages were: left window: 3.05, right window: 3.31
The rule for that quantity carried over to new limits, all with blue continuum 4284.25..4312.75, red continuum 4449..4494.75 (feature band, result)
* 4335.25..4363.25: -4.34 A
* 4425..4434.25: -0.25 A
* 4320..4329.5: -1.12 A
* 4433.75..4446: -0.57 A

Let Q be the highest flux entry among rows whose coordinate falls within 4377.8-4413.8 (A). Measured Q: 3.5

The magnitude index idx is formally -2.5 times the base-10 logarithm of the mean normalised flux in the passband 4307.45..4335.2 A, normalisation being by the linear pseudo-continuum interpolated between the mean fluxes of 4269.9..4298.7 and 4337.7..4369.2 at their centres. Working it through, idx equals 0.036 mag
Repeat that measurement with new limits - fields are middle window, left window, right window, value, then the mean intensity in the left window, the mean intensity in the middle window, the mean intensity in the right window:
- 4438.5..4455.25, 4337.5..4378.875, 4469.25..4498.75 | 0.02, 2.84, 3.08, 3.25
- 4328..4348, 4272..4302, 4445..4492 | -0.09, 2.27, 2.73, 3.11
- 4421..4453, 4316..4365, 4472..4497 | 0.01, 2.74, 3.04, 3.23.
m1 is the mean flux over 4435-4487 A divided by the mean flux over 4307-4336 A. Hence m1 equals 1.25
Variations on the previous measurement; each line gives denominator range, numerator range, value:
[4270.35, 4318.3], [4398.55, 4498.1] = 1.34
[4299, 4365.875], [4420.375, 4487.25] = 1.19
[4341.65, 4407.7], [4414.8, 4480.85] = 1.09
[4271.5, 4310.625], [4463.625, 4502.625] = 1.44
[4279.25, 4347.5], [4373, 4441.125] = 1.16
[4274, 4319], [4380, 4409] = 1.18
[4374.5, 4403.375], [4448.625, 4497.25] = 1.15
